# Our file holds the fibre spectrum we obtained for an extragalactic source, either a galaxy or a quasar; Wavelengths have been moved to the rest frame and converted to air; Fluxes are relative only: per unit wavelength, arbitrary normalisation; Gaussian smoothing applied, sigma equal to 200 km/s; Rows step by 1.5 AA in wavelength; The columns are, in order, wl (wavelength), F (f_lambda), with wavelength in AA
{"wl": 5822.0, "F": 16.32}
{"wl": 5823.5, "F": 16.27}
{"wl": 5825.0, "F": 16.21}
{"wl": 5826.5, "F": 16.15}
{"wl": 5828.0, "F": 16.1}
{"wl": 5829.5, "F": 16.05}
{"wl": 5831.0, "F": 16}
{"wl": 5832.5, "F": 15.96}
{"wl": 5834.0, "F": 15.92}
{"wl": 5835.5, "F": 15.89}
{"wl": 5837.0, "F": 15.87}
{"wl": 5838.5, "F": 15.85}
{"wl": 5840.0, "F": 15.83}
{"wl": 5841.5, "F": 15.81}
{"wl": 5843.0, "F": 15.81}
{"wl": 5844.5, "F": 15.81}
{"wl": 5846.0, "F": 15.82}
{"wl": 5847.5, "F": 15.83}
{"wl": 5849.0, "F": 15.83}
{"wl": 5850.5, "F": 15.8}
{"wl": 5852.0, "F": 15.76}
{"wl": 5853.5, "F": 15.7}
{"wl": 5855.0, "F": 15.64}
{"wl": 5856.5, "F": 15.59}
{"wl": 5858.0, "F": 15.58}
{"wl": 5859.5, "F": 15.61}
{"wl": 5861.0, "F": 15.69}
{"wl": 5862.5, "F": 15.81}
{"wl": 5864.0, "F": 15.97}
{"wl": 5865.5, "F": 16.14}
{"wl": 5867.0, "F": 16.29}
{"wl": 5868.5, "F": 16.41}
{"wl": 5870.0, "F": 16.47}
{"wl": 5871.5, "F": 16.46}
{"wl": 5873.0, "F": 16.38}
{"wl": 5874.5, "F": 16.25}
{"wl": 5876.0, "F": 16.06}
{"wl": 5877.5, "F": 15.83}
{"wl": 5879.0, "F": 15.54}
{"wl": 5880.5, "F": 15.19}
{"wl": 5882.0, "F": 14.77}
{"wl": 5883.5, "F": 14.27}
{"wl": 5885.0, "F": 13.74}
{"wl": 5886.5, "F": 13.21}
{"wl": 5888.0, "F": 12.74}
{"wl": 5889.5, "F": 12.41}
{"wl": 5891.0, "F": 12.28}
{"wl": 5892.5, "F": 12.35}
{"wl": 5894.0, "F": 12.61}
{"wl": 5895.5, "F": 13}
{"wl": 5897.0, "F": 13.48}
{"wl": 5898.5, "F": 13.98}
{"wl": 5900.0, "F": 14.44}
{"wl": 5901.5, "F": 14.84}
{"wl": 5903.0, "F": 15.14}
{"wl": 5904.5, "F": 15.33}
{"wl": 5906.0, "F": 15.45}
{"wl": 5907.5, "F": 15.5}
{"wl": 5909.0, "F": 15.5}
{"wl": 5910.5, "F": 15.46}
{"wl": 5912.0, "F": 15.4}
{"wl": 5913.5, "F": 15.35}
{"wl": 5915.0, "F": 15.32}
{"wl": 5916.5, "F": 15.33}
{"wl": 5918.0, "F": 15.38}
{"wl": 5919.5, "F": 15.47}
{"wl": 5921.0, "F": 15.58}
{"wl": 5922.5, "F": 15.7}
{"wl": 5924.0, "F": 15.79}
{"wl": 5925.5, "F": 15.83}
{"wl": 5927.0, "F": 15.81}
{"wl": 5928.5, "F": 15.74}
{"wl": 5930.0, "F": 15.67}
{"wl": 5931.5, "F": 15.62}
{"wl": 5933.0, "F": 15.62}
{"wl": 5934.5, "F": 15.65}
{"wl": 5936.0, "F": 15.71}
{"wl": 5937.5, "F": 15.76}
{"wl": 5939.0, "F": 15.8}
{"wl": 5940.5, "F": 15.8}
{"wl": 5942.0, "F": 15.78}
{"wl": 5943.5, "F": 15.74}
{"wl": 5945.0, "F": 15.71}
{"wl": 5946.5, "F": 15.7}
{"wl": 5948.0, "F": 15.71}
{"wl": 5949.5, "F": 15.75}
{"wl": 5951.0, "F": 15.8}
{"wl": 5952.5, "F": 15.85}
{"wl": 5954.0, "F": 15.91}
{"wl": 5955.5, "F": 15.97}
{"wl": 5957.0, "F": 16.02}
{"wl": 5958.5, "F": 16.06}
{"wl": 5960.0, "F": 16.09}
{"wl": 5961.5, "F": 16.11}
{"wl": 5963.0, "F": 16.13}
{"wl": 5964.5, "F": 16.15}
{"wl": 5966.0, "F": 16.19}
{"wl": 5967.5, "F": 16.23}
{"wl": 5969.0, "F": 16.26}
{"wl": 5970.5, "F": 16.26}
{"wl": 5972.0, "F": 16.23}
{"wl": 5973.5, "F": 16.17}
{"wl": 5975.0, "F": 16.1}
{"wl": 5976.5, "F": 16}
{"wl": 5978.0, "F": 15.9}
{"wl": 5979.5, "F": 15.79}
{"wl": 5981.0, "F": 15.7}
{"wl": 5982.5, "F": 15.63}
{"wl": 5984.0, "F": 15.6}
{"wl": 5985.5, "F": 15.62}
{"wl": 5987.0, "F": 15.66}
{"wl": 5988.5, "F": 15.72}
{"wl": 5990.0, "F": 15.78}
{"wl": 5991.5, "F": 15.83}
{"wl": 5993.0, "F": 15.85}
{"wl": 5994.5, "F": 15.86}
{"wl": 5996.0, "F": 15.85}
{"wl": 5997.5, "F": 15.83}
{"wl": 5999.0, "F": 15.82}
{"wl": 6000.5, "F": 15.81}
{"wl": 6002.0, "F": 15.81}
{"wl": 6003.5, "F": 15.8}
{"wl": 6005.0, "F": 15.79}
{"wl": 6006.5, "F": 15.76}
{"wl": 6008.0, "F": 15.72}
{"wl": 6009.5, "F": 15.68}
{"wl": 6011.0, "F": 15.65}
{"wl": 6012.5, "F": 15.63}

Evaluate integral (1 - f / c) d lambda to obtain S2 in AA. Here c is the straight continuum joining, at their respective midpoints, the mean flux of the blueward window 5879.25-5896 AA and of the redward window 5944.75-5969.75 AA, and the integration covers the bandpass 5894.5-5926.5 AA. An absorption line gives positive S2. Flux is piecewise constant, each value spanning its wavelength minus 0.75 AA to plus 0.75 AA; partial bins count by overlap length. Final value -1.9 AA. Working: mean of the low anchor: 13.4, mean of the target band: 15.1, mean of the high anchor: 16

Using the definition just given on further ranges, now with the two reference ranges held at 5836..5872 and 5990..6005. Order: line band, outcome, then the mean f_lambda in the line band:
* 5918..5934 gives 0.19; 15.7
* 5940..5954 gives 0.07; 15.8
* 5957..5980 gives -0.40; 16.1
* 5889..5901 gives 2.08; 13.1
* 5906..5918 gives 0.34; 15.4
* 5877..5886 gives 0.60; 14.8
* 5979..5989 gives 0.10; 15.7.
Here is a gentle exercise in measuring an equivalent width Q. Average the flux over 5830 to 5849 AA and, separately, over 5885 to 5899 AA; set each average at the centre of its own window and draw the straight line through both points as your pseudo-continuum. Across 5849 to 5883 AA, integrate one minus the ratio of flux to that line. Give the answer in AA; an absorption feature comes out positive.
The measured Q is -3.5 AA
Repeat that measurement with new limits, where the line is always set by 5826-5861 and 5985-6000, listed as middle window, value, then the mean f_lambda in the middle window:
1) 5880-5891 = 1.52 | 13.6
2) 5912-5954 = 0.37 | 15.7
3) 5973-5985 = -0.05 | 15.8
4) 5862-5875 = -0.35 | 16.3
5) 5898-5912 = 0.62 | 15.1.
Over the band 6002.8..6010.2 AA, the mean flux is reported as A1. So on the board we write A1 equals 15.8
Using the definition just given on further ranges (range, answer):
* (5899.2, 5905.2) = 14.9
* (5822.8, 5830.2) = 16.2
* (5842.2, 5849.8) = 15.8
